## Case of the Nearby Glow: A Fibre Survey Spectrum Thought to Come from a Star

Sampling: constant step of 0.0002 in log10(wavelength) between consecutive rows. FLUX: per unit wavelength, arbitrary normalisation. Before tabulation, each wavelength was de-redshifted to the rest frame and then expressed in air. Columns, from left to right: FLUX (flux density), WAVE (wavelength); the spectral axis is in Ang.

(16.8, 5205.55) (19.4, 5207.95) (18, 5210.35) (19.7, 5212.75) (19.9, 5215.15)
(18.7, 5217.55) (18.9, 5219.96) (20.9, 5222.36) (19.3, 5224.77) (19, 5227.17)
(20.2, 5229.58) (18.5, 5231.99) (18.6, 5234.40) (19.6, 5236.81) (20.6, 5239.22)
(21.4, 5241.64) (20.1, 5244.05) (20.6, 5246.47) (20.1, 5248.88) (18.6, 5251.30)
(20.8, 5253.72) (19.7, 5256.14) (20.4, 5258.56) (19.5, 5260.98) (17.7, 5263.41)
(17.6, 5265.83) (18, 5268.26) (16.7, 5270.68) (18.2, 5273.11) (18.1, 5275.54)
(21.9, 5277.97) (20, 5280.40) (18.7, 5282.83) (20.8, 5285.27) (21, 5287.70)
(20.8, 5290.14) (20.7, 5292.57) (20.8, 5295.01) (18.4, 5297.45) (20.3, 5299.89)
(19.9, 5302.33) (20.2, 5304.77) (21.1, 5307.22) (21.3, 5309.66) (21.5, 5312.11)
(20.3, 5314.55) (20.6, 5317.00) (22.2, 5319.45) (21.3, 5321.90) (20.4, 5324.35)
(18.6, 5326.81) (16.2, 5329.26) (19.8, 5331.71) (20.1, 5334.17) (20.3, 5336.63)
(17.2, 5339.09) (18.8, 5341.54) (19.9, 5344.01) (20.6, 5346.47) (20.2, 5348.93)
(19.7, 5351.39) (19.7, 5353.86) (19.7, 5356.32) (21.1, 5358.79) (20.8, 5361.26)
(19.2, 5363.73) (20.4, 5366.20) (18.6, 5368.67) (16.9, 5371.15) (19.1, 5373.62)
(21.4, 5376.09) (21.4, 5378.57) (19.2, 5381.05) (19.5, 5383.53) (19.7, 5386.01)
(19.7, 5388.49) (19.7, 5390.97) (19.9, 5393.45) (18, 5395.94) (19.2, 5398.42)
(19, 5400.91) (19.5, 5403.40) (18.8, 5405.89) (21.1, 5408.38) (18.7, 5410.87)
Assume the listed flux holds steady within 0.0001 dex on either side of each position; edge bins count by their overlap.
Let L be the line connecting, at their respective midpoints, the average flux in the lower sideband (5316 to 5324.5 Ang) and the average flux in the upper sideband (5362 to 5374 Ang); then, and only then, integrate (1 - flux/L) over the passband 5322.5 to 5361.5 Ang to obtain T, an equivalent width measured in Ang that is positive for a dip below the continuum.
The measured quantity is 1.11 Ang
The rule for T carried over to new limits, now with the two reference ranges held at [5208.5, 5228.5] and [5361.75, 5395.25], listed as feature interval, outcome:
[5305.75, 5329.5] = -1.3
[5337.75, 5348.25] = 0.2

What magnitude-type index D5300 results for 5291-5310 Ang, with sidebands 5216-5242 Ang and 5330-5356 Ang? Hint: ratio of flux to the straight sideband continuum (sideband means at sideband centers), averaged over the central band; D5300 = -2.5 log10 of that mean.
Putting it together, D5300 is -0.040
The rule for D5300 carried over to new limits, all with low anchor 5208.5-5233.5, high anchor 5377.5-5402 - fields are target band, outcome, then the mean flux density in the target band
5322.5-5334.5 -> 0.022 mag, 19.1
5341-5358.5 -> -0.024 mag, 19.9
